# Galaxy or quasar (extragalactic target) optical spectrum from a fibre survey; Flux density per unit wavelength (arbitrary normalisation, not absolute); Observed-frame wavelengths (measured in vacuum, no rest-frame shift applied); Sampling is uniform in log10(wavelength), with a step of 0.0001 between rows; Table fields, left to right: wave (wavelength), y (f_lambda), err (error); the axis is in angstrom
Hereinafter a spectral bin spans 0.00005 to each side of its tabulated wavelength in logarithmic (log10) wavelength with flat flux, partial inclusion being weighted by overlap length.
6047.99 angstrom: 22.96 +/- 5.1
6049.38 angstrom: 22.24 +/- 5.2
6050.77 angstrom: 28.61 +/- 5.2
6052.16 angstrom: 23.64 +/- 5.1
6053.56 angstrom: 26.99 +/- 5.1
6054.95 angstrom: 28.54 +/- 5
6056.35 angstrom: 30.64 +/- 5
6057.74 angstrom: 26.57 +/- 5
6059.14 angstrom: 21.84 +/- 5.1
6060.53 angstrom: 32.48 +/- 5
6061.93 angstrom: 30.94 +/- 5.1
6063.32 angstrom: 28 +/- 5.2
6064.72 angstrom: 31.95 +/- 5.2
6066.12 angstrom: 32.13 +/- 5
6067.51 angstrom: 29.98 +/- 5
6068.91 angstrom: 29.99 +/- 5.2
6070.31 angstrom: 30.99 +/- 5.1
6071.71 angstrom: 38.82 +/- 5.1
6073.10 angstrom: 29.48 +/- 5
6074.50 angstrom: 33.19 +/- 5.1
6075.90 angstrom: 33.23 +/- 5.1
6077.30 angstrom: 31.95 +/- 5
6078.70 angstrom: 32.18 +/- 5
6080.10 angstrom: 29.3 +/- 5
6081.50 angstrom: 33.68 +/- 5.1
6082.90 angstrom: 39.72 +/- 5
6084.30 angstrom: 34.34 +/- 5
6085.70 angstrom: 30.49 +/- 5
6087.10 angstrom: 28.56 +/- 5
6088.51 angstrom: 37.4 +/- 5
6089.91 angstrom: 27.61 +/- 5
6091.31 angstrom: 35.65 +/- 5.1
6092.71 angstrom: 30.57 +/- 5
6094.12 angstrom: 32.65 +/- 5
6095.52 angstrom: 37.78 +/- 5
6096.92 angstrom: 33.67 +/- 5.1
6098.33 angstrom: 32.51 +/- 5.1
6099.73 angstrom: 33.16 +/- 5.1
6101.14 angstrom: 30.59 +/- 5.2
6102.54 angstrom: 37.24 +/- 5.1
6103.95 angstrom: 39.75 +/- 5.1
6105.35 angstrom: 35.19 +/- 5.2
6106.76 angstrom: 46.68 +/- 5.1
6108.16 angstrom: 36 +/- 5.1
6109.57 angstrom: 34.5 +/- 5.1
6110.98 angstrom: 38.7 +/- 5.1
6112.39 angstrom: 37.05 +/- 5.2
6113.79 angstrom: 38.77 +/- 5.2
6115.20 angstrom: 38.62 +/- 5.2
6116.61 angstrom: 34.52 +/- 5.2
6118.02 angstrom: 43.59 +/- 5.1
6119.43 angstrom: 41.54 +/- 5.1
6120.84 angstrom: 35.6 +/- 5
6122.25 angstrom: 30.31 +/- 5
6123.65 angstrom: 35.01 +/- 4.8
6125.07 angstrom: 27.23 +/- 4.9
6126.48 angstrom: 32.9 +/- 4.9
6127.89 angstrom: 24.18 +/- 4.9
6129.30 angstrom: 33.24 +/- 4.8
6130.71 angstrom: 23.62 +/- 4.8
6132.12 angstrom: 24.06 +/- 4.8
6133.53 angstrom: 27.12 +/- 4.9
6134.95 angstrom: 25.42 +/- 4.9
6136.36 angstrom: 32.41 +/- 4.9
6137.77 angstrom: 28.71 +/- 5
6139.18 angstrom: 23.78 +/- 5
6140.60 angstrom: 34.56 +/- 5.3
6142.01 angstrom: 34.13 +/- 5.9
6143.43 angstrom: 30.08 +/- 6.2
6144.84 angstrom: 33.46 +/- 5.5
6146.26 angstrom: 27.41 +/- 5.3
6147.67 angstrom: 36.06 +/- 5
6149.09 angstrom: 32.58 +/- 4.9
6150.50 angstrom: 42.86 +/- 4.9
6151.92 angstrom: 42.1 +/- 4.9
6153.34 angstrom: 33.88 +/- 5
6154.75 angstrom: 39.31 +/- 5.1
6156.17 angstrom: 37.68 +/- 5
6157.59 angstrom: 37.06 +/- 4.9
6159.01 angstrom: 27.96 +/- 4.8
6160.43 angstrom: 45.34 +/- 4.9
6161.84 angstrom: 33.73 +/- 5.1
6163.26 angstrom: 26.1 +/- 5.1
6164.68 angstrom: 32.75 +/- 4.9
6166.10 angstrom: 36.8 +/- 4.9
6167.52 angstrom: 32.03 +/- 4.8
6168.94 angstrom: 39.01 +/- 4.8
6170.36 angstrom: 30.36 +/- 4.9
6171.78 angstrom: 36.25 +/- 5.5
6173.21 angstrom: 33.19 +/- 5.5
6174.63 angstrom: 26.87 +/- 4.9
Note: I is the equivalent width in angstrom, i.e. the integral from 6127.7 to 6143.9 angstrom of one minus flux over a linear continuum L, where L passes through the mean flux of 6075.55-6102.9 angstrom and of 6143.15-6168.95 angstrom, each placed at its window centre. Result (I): 2.77 angstrom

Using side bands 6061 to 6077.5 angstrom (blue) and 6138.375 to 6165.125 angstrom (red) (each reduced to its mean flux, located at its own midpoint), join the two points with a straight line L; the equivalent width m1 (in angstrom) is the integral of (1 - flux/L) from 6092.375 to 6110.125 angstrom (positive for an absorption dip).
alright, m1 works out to -1.5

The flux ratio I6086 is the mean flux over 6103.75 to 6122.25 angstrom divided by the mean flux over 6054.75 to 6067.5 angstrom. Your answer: 1.30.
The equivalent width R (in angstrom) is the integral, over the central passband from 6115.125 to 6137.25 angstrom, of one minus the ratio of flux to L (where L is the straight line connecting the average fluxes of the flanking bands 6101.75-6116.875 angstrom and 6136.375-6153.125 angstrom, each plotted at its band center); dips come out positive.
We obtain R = 2.6 angstrom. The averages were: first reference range 38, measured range 31.6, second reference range 33.2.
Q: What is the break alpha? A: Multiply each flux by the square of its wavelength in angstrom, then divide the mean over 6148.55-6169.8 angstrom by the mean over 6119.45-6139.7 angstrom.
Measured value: 1.2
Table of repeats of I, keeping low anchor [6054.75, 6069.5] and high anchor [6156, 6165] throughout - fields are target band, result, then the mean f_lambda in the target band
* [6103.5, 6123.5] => -3.7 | 37.8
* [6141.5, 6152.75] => -0.4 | 34.8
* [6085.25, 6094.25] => -0.3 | 31.8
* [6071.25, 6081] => -0.8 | 32.5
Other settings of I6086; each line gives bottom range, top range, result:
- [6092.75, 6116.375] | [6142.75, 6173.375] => 0.96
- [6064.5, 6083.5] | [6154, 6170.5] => 1.07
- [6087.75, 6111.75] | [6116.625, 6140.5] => 0.87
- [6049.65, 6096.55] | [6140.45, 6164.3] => 1.12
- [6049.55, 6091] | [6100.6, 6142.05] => 1.09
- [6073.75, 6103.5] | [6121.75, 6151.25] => 0.92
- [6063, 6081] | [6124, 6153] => 0.97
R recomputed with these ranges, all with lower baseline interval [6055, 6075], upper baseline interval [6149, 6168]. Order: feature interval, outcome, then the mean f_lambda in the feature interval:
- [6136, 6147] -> 1.37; 30.5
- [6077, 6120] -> -3.85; 35.3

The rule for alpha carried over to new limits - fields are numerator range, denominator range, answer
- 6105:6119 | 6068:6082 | 1.21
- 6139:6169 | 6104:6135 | 1.03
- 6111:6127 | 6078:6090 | 1.11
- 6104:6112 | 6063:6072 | 1.23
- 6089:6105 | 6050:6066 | 1.21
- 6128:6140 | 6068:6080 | 0.86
